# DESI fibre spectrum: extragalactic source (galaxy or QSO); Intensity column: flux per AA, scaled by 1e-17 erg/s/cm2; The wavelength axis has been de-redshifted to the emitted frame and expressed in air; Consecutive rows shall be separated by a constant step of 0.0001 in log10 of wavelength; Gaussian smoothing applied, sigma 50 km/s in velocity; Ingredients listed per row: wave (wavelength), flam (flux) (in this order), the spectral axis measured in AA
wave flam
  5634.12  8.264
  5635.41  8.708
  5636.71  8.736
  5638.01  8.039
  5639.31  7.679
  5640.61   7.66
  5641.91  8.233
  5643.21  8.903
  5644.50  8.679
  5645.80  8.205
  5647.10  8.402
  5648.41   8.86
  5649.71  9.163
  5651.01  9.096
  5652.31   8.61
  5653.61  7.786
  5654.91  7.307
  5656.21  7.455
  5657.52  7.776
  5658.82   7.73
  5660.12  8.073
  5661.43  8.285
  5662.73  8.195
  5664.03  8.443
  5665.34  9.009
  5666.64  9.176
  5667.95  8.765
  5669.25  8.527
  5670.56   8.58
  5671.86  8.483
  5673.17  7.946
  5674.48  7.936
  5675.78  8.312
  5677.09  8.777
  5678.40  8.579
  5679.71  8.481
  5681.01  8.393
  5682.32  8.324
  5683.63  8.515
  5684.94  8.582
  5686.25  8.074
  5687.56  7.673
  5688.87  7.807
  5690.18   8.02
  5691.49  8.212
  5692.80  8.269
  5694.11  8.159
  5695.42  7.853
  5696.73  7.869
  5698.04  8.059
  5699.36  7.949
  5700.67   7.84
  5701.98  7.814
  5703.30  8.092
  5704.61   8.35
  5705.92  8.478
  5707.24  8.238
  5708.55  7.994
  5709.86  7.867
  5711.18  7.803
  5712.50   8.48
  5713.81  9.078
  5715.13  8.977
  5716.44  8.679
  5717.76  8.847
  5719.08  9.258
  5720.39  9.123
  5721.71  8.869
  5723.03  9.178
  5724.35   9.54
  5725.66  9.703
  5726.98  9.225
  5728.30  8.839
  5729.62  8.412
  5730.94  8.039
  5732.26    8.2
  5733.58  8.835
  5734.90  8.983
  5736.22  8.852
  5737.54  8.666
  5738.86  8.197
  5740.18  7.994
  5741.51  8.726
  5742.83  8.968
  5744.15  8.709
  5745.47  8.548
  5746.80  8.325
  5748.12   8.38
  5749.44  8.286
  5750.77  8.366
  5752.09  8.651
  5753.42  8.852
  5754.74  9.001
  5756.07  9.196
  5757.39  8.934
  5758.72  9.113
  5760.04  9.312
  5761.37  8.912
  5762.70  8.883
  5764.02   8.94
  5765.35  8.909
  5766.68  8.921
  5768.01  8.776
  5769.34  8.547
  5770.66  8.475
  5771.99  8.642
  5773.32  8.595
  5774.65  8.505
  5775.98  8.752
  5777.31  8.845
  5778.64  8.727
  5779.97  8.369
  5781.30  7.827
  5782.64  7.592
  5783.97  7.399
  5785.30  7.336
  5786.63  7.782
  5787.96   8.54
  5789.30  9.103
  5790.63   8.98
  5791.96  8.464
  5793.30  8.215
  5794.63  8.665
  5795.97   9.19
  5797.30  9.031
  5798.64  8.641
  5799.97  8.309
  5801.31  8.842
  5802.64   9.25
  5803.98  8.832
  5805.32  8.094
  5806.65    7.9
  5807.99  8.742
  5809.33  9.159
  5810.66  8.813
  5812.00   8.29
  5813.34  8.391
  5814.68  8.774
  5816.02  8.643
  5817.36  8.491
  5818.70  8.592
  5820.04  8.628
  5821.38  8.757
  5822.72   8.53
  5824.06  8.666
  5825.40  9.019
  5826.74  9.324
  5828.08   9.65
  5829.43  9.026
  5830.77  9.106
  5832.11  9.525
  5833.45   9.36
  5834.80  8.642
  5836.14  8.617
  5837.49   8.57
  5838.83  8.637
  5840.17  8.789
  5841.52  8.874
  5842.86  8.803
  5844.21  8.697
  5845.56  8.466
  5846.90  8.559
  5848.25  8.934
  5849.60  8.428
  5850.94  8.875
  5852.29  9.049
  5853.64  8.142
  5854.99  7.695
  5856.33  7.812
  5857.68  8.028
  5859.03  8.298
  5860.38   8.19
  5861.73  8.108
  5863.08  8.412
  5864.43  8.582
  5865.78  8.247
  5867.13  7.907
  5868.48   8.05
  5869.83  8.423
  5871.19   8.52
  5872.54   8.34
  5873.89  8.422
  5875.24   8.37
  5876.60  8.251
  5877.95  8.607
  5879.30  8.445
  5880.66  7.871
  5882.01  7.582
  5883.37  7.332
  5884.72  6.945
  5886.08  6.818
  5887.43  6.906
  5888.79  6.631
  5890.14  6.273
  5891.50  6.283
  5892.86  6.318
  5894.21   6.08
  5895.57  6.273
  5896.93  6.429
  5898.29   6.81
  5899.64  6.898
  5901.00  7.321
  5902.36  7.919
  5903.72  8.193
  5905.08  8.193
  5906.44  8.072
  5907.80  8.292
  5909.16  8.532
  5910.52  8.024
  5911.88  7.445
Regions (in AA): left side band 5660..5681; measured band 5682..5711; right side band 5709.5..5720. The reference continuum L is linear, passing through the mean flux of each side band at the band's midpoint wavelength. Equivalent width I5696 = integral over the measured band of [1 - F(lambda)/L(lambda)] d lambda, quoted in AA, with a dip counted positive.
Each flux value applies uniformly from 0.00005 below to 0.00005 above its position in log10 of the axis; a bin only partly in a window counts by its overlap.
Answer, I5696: 1.7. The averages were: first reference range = 8.48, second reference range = 8.66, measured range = 8.08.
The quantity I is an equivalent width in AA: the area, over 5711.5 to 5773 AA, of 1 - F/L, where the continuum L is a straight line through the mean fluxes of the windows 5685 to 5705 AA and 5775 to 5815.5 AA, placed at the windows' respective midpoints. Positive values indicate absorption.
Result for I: -4.06 AA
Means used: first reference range 8.01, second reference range 8.5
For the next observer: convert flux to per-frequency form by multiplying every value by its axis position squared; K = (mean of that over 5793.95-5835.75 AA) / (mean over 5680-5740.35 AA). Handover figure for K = 1.08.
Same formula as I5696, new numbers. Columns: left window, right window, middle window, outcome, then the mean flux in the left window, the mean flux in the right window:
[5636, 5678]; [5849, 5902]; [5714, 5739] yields -2.30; 8.34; 7.69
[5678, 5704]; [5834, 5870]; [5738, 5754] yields -0.52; 8.12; 8.44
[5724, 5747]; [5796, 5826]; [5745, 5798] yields 0.55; 8.71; 8.67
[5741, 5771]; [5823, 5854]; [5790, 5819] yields 0.58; 8.78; 8.86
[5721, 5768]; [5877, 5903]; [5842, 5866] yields -2.99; 8.78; 7.05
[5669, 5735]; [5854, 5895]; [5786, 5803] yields -1.34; 8.43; 7.72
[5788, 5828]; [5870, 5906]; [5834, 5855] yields -1.37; 8.71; 7.4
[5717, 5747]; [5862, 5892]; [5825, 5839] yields -1.65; 8.79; 7.79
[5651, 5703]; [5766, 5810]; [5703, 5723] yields -0.63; 8.21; 8.52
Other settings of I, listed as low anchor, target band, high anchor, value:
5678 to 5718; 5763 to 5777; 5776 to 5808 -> -0.5 AA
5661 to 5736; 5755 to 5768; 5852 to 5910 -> -1.3 AA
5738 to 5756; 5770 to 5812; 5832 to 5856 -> 0.5 AA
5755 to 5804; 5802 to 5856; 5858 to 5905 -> -4.0 AA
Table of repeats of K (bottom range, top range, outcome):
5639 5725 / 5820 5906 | 1.03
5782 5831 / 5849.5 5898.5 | 0.92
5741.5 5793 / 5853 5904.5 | 0.92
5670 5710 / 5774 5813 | 1.08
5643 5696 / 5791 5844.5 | 1.11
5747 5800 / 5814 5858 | 1.04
